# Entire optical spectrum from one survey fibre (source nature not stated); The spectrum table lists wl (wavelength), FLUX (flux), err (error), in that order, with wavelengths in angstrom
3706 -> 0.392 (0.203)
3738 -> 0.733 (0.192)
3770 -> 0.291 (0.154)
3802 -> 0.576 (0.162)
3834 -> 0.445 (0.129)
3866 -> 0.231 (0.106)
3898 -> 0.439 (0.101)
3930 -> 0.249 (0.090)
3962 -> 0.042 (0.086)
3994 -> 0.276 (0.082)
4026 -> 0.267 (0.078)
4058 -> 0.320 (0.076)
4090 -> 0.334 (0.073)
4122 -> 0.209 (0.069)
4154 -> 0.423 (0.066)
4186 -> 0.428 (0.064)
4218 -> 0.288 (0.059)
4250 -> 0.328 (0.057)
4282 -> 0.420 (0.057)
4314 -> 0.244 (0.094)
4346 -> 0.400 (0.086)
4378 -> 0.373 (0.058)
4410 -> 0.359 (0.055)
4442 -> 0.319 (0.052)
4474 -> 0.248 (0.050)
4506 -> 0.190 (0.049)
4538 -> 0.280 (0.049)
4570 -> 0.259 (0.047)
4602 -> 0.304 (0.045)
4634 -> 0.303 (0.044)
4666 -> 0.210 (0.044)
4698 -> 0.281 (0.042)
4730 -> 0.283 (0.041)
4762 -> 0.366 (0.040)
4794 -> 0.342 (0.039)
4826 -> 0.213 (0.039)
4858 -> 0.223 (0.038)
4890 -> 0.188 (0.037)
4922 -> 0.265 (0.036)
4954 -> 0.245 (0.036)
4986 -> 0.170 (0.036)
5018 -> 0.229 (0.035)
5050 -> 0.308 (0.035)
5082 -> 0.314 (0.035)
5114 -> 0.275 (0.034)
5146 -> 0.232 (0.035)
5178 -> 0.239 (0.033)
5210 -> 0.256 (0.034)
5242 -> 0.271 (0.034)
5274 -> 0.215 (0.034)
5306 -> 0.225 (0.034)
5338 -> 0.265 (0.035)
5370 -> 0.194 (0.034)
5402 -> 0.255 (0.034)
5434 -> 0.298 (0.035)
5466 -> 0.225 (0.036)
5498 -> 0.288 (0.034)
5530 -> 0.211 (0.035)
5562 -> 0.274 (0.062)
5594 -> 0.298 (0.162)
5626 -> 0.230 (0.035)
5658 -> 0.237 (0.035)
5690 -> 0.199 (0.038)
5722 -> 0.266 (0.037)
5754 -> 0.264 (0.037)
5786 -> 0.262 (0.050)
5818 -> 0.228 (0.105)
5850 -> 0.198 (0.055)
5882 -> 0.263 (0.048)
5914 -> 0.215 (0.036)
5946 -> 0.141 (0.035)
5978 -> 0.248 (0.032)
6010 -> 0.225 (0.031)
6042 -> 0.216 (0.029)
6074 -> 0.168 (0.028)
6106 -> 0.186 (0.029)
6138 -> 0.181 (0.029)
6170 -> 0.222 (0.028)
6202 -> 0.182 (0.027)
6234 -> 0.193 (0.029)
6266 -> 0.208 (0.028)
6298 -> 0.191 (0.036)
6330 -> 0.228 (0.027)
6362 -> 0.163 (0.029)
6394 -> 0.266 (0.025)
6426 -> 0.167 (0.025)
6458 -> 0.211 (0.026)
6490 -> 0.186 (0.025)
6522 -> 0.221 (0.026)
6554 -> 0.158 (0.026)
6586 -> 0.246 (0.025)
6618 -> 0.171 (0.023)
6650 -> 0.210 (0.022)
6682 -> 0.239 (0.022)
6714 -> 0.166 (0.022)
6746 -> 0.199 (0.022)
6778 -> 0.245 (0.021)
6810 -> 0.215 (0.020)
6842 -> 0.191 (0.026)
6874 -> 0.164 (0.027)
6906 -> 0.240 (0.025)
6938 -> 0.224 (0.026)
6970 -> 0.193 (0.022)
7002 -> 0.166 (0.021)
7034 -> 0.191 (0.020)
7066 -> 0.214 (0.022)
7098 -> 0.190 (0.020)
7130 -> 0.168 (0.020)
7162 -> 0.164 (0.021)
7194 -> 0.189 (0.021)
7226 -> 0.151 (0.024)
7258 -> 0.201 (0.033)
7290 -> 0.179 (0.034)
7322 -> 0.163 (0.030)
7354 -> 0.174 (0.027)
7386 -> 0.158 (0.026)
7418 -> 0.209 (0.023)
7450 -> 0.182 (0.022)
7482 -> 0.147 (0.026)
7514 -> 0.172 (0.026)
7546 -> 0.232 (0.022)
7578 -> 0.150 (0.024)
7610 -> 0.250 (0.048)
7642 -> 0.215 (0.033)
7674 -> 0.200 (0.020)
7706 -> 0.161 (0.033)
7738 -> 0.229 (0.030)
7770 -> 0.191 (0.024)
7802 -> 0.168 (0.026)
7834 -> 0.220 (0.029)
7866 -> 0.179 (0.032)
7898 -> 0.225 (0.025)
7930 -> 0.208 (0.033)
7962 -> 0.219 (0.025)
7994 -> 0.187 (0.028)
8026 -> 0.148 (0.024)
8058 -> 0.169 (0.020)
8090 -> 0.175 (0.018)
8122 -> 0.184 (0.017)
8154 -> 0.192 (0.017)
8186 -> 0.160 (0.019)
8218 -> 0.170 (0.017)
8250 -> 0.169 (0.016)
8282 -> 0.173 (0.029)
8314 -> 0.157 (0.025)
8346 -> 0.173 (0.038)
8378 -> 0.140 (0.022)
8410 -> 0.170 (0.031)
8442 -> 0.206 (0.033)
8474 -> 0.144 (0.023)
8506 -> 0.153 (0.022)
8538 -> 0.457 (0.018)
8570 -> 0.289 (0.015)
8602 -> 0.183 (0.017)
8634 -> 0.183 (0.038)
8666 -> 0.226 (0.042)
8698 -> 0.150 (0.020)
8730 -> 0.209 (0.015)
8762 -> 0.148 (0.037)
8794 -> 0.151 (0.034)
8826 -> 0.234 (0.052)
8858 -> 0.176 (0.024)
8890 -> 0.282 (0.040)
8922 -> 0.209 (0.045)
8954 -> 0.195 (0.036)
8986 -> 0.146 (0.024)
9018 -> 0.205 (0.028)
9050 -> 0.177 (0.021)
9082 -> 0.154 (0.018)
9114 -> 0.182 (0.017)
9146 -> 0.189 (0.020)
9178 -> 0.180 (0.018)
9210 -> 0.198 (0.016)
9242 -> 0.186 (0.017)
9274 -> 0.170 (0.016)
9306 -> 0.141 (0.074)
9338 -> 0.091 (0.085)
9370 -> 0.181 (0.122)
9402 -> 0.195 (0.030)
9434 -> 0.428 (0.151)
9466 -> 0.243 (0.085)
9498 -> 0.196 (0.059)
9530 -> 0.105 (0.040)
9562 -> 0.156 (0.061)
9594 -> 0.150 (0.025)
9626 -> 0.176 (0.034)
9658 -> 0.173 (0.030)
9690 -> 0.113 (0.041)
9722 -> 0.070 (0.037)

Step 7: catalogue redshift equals 1.293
